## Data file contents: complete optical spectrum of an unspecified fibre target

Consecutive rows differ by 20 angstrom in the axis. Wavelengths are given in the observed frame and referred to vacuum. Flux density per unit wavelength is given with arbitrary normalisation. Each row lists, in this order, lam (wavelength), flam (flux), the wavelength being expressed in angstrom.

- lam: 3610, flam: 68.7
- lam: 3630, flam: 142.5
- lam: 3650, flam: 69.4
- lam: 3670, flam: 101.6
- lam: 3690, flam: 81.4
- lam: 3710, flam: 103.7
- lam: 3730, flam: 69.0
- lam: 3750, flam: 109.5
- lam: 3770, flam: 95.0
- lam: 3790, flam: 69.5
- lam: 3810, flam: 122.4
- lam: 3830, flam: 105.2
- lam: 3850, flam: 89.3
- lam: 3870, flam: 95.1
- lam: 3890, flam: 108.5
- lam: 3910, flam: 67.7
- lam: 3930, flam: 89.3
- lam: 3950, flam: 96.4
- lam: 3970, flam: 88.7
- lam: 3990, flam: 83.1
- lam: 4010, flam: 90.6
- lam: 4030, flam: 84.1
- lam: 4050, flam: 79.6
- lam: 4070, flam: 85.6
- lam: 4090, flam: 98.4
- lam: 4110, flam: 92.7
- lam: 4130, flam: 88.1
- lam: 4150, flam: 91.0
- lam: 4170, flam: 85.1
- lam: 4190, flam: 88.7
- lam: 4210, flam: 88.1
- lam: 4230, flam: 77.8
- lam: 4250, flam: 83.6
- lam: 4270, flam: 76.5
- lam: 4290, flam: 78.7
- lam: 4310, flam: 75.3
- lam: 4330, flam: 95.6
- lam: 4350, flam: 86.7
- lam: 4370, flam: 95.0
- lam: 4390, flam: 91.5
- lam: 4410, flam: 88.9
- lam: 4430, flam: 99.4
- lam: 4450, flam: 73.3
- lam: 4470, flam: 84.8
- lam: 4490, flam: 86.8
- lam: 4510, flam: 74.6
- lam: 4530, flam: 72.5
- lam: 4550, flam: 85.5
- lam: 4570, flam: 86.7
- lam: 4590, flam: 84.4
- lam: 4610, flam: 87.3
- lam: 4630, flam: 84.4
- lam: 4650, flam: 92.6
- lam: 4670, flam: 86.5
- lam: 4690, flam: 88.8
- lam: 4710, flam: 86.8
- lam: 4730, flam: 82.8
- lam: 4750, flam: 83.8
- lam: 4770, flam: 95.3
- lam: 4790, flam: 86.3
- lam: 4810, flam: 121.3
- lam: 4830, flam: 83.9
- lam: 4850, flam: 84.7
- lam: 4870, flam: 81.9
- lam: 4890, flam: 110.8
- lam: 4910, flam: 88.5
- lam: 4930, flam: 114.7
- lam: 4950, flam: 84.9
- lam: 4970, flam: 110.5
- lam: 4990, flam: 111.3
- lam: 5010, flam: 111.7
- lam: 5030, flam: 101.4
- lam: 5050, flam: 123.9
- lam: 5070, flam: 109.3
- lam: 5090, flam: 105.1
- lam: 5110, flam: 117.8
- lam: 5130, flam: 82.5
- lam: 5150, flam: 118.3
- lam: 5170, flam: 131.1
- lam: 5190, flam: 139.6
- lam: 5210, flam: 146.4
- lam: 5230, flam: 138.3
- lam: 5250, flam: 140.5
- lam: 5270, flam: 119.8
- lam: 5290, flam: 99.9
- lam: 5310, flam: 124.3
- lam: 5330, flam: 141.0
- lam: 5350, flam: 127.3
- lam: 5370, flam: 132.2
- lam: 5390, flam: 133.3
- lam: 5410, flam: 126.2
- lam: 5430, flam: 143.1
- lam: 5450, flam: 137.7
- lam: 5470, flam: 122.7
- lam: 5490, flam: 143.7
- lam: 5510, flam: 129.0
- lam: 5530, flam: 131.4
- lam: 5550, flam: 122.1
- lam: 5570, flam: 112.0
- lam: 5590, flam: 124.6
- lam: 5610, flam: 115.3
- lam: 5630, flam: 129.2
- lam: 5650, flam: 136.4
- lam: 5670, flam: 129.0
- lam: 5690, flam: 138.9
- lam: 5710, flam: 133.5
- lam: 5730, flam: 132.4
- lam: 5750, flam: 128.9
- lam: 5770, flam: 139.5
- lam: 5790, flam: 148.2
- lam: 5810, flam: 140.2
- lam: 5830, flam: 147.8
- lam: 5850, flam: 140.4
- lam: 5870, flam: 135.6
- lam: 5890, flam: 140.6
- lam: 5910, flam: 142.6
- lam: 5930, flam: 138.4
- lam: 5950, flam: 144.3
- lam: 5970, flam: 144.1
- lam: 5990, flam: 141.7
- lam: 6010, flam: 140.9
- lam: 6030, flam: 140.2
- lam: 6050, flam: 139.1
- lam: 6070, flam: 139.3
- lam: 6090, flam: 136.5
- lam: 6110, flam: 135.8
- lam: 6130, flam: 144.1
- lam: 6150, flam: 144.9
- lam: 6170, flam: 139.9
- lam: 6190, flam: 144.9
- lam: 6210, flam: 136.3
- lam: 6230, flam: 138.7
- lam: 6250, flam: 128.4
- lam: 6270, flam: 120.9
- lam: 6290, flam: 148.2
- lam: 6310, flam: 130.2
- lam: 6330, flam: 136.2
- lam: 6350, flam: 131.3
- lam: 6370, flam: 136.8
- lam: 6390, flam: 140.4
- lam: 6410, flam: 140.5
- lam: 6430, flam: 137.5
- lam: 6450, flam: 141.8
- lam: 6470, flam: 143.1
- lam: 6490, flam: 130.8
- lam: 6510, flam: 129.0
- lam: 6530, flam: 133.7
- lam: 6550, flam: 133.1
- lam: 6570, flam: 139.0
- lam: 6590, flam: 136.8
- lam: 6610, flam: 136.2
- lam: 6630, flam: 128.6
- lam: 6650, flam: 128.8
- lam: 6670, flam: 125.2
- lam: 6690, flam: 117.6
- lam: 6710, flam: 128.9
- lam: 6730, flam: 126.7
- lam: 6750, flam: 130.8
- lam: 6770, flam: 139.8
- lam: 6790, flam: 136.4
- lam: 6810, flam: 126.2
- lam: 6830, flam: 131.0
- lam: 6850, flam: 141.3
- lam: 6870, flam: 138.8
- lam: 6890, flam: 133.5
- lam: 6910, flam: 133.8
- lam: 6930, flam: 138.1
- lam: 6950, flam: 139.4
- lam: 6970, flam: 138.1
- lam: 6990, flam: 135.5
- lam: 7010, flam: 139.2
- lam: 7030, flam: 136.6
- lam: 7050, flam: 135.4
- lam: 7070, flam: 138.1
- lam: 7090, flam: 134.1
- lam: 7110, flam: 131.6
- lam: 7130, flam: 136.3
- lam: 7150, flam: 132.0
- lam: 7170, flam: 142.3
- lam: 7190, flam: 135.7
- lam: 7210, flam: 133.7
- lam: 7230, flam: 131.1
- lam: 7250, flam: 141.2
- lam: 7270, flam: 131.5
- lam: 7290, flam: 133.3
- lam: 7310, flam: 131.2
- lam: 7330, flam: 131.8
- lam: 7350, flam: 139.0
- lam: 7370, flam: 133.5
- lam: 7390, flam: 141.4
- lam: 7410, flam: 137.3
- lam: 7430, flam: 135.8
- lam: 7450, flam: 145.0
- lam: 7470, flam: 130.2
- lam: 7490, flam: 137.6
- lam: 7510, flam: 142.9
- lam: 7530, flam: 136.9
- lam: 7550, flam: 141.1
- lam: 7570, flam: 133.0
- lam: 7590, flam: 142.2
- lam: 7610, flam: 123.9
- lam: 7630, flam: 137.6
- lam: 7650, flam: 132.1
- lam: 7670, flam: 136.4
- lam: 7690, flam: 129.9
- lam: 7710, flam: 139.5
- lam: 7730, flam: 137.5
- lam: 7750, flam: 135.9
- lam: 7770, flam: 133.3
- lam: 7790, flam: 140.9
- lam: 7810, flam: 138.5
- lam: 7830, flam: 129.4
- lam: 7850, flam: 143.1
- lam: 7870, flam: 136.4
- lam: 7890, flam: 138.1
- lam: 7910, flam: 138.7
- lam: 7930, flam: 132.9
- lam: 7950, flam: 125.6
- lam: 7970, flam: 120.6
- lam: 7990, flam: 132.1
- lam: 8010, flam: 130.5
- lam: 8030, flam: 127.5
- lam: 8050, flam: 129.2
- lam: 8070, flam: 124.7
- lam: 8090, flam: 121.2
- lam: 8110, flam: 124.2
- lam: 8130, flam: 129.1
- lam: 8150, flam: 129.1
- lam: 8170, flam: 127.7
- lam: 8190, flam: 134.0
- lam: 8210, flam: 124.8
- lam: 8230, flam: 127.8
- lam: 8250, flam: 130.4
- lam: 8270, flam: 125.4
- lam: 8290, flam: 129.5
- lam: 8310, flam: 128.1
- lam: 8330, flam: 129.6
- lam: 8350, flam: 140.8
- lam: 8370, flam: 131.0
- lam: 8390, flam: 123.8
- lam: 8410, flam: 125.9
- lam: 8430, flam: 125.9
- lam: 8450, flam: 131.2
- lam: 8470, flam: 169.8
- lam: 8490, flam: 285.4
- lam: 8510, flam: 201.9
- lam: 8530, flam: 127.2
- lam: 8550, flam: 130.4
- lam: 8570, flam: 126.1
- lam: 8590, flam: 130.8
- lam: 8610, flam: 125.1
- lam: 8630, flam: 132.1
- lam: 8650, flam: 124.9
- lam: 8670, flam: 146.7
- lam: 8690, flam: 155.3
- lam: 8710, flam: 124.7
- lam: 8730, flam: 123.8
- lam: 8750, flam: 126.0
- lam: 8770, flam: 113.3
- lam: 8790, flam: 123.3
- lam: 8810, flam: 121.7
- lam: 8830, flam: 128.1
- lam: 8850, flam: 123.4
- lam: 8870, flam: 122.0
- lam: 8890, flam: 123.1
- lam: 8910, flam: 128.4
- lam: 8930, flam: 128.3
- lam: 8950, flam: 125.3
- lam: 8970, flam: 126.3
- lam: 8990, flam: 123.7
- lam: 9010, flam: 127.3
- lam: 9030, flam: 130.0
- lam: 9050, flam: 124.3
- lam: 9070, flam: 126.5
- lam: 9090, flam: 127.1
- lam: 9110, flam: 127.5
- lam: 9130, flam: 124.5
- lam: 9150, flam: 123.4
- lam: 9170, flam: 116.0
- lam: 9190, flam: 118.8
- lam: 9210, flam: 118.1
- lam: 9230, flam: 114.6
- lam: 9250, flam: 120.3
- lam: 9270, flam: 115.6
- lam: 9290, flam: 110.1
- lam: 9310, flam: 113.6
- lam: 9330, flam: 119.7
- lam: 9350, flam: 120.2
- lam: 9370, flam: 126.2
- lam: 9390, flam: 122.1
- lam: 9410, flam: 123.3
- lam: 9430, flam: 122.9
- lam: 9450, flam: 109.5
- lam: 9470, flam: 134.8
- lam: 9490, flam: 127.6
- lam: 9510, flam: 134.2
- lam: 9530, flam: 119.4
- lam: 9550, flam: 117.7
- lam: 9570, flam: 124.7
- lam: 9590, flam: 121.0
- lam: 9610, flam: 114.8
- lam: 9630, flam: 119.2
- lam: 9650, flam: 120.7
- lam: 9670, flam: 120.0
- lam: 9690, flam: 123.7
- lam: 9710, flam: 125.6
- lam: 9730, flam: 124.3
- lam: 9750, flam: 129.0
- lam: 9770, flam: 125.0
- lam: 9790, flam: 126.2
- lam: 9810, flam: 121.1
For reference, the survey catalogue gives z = 0.292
